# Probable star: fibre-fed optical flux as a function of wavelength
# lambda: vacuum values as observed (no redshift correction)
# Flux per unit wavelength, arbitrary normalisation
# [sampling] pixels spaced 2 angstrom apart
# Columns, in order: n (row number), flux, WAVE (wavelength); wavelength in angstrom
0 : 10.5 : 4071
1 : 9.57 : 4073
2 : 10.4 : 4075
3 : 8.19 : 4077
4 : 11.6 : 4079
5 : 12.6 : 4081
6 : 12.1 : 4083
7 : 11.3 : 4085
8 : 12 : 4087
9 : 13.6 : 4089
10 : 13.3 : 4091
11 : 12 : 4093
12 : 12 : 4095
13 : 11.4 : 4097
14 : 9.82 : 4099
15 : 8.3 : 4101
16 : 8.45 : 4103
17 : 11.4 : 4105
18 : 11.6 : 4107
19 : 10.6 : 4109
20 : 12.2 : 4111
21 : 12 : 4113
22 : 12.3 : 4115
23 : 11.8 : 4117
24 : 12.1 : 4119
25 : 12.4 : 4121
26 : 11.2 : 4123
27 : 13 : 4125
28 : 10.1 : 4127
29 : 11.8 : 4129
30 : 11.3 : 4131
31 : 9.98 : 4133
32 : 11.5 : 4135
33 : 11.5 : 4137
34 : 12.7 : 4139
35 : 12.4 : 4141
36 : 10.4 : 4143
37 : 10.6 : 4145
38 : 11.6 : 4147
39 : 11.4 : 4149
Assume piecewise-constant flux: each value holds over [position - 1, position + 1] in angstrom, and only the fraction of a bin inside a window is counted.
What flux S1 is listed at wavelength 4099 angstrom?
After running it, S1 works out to 9.82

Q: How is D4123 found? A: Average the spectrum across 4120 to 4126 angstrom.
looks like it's 12.2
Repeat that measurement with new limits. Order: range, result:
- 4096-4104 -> 9.49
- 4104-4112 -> 11.4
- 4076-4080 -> 9.89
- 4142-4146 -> 10.5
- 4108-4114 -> 11.6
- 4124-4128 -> 11.6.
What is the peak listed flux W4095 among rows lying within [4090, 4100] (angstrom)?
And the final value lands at 13.3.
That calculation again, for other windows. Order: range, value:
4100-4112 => 12.2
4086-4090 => 13.6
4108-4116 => 12.3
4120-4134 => 13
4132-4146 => 12.7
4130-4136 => 11.5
